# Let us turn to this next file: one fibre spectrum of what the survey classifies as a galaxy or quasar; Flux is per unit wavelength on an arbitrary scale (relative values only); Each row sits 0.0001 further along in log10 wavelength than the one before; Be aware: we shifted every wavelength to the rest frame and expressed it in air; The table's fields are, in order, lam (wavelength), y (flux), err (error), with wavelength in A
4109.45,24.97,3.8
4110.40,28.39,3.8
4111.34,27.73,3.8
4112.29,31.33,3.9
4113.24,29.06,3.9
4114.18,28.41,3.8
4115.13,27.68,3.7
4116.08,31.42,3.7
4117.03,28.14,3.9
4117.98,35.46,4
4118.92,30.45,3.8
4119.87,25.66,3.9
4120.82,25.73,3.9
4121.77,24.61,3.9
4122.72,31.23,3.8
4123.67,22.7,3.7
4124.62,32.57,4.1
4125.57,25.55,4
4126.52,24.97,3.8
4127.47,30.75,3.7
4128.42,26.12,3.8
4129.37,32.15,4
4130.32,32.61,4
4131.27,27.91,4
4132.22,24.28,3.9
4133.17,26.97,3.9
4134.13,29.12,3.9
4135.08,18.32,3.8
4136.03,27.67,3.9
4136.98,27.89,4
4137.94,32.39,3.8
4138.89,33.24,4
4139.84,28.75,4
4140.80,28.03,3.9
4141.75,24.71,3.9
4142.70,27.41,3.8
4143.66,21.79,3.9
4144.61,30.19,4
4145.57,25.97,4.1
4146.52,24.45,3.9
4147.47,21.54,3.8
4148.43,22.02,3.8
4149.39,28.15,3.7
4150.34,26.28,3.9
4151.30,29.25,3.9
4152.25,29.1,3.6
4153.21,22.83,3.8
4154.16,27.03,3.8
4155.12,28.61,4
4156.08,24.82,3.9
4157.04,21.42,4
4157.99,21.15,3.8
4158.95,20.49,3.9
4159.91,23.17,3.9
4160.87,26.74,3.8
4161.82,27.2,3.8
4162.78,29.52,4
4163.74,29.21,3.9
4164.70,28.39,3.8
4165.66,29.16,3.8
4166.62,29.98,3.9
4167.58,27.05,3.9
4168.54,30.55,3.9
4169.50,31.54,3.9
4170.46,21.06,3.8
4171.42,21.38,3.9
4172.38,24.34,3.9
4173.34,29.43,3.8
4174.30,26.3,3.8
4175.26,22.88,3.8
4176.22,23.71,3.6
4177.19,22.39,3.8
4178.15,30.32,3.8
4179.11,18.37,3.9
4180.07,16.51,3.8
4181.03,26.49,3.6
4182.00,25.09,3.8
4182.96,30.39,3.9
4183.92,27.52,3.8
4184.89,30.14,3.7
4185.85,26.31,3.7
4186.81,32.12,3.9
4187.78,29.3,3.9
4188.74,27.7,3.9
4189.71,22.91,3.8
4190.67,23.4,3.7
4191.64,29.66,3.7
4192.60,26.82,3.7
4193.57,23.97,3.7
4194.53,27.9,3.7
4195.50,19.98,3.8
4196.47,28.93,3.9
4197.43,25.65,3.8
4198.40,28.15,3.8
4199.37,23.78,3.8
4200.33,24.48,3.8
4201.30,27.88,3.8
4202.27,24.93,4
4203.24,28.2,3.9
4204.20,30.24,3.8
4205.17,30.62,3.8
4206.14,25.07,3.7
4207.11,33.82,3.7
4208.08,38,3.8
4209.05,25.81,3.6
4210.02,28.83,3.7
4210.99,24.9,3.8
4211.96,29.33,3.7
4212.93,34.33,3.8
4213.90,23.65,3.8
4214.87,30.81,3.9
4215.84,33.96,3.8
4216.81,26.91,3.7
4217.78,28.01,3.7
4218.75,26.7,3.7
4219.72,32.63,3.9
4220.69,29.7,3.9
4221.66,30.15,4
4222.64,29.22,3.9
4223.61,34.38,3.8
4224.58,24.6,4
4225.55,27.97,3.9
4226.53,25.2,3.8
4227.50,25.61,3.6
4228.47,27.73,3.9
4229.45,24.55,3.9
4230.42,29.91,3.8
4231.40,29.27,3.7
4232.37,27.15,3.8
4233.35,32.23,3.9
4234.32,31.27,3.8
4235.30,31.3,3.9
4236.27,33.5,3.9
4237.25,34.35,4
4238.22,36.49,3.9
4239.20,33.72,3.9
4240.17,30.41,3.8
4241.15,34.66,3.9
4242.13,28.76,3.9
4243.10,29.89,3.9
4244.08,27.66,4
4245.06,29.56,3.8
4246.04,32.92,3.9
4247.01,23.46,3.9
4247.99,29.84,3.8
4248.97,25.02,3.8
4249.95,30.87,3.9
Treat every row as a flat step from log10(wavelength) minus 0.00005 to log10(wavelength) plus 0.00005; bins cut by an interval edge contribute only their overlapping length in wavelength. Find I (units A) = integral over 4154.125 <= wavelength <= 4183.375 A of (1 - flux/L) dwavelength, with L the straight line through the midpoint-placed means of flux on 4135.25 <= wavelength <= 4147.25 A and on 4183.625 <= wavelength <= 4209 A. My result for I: 2.0 A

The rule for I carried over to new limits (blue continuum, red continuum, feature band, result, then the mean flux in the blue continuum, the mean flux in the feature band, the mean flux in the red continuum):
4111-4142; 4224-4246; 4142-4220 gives 6.37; 28.3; 26.7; 29.9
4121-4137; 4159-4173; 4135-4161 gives 1.14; 27.3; 25.9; 26.9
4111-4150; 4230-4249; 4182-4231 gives 2.89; 27.7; 28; 30.7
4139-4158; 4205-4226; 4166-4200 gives 2.08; 25.9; 26.1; 29.5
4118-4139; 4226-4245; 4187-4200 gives 1.40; 27.9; 26.1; 30.2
